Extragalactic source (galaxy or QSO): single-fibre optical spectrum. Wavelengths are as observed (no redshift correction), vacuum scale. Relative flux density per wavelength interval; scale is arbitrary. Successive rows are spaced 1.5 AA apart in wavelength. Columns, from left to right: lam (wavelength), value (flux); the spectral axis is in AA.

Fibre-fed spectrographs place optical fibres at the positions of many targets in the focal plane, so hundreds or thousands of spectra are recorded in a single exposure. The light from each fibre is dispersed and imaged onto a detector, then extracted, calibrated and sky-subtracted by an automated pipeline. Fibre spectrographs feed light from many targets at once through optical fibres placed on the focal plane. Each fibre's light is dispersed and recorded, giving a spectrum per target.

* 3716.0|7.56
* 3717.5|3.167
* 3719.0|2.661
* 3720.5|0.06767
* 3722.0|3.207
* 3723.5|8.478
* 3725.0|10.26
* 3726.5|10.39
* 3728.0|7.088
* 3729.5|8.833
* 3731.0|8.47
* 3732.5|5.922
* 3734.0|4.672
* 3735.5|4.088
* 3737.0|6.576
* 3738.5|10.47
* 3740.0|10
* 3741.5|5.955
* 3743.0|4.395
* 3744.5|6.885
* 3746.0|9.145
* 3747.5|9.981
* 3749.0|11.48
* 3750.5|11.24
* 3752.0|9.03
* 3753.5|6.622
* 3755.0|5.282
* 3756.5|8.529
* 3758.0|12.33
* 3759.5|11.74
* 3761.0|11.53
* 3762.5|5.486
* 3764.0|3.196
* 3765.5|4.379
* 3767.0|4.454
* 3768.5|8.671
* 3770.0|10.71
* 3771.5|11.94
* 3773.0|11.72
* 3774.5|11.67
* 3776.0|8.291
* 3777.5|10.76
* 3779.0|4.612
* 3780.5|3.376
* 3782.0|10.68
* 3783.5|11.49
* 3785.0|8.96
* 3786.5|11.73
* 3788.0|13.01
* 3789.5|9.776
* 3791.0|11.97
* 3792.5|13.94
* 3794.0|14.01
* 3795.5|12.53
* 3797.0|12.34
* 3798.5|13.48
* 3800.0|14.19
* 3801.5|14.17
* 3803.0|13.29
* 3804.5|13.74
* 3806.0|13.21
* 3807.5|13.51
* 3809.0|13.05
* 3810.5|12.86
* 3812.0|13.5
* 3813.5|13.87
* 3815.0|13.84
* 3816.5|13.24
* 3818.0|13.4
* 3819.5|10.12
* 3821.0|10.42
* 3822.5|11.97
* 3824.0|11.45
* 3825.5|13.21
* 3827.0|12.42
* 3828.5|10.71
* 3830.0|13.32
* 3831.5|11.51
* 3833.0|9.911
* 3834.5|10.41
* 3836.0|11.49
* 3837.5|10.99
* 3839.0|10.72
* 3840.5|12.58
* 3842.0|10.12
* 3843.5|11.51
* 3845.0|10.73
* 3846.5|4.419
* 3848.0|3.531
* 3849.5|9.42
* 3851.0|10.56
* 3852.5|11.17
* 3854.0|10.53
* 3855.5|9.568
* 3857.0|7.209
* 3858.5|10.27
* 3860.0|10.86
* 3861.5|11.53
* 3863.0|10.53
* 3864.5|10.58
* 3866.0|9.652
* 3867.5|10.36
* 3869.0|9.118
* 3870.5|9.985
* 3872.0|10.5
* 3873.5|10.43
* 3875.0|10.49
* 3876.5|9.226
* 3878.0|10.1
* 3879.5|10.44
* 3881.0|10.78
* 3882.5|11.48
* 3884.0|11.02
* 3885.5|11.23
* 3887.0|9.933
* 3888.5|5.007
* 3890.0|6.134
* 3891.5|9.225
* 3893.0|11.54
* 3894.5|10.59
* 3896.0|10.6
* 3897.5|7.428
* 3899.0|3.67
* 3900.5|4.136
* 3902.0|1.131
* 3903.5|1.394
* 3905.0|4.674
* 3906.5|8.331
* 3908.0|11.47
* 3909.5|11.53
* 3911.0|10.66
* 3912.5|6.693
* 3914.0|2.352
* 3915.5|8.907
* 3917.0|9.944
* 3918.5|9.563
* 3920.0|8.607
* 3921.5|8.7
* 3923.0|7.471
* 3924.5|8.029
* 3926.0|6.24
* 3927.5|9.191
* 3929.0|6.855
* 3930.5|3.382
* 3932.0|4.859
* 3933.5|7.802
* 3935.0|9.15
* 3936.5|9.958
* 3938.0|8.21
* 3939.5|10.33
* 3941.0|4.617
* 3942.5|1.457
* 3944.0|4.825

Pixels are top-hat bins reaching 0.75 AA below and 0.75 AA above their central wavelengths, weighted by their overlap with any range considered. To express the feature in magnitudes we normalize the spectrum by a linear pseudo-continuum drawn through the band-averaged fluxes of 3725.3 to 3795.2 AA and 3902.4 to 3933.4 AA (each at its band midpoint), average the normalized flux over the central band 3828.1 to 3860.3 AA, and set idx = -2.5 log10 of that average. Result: -0.24 mag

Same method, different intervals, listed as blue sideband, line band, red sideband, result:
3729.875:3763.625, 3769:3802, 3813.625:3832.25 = -0.09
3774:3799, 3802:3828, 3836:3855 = -0.24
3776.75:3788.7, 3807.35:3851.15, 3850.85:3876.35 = -0.15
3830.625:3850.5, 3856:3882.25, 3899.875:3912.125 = -0.20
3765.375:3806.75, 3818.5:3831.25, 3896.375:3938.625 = -0.19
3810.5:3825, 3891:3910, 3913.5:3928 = 0.21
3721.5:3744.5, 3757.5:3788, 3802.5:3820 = 0.15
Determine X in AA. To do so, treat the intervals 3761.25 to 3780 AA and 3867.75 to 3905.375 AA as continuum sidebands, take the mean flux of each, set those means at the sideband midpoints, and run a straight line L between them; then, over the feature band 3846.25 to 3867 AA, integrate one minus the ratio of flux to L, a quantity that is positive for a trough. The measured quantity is -2.6 AA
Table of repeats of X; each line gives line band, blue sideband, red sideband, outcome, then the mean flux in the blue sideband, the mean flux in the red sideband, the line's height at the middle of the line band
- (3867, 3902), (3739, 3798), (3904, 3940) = -3.2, 9.35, 7.98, 8.31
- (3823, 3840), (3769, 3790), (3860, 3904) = -3.7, 9.9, 8.98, 9.43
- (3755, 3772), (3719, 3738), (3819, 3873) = -1.5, 6.4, 10.4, 7.59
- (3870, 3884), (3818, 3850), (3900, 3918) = -3.3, 10.6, 6.84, 8.45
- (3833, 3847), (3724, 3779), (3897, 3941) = -4.8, 8.34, 7.22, 7.75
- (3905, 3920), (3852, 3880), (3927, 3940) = -0.3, 10.1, 7.67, 8.43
